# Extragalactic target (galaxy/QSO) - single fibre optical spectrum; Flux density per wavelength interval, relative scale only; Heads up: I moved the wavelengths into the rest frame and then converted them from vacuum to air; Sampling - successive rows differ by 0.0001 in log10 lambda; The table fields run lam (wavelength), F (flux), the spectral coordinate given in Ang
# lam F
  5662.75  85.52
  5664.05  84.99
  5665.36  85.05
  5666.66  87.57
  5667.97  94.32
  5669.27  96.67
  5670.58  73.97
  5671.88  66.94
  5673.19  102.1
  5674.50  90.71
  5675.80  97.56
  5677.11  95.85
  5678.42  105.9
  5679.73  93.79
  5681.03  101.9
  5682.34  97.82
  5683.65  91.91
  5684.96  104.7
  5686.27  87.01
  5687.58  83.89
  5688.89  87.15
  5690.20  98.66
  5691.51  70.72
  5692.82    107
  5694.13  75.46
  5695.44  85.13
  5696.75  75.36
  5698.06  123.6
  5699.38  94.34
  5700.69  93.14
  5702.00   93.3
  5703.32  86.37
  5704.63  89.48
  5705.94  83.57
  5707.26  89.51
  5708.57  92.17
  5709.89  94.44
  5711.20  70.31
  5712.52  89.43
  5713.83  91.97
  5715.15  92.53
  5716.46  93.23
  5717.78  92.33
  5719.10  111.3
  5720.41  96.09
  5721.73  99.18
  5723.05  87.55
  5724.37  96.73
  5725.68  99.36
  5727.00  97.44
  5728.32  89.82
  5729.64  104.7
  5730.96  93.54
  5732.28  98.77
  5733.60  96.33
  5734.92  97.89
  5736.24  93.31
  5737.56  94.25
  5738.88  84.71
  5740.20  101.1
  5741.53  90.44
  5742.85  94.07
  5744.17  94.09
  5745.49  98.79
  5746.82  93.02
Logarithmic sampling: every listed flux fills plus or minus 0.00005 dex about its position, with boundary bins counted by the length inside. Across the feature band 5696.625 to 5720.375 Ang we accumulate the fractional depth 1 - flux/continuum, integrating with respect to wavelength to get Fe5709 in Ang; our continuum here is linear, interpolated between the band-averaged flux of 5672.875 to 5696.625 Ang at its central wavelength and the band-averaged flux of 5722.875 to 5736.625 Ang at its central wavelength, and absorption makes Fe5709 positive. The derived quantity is 0.5 Ang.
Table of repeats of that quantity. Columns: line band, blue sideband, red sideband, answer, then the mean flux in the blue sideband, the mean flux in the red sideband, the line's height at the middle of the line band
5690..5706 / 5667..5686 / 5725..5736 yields 0.76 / 93.6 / 97.1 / 95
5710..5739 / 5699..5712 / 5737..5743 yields -1.10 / 88.5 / 92.7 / 90.9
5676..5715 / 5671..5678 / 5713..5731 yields 0.59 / 90.6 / 96.2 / 93.1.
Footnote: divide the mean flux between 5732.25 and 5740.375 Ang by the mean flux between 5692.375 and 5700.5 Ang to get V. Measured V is 1.02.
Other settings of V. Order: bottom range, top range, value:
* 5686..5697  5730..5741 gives 1.11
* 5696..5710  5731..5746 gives 1.03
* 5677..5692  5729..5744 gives 1.02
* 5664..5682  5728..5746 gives 1.04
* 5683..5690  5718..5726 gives 1.07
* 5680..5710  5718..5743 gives 1.05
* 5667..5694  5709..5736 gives 1.03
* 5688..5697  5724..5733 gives 1.13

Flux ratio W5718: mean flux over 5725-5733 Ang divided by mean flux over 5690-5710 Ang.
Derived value 1.1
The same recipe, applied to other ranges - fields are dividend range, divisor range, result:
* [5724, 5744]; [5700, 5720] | 1.05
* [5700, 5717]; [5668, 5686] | 0.95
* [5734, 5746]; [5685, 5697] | 1.08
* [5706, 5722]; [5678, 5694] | 0.99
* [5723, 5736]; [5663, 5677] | 1.09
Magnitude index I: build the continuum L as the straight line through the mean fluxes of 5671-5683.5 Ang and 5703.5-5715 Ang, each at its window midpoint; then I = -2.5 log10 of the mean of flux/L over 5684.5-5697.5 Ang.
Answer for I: 0.05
